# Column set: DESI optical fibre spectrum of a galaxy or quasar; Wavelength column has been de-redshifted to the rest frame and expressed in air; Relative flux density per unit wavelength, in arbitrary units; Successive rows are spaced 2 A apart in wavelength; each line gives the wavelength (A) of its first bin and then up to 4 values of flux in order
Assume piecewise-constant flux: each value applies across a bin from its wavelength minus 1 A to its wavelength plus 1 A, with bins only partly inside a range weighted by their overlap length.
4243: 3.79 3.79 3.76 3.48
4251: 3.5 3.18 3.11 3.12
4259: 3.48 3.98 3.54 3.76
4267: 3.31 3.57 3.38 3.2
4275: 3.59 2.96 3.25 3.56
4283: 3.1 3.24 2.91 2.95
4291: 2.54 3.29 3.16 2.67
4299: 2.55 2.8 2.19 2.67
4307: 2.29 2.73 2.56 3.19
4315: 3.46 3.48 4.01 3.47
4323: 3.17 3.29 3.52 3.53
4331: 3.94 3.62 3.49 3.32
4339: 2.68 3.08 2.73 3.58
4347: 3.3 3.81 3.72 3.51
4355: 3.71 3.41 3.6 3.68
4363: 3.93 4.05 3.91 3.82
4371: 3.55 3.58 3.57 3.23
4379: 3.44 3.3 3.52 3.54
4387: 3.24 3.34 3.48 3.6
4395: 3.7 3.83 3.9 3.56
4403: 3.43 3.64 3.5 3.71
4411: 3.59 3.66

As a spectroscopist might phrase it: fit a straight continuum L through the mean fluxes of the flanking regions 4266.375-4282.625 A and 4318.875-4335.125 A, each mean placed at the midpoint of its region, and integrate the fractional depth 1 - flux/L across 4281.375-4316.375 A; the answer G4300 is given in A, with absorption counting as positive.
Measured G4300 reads 5.8 A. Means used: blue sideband 3.34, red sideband 3.54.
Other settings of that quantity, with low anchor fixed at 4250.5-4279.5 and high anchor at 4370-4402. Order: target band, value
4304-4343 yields 2.6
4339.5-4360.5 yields 0.3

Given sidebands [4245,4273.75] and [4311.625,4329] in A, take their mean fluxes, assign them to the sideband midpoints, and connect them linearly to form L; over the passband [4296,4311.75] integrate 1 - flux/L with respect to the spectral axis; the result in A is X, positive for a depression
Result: 4.1 A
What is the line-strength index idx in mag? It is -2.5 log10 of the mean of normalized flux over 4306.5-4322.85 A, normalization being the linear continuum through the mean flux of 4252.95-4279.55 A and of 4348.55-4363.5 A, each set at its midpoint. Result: 0.12 mag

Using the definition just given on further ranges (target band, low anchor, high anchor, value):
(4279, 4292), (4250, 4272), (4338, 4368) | 0.13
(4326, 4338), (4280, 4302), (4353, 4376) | -0.06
